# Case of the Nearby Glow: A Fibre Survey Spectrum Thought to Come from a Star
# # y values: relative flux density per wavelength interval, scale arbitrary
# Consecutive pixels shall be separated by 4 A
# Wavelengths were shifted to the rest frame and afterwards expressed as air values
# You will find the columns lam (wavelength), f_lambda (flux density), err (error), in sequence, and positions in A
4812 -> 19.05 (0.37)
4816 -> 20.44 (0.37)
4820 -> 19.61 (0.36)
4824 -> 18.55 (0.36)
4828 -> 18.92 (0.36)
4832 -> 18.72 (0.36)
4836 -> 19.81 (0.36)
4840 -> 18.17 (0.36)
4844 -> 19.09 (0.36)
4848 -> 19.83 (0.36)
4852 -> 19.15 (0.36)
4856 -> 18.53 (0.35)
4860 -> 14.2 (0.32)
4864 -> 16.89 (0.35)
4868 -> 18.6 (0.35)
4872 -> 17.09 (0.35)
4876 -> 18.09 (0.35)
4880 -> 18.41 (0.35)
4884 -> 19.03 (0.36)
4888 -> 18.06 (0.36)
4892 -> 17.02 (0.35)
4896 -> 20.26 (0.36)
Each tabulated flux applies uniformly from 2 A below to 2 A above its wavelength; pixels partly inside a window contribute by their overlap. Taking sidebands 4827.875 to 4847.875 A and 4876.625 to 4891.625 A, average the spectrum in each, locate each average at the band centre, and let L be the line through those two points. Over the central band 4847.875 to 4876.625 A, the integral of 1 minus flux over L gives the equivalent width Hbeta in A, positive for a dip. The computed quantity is 1.5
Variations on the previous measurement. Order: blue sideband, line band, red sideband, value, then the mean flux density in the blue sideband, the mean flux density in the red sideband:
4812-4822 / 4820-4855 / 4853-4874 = -0.8 A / 19.8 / 17.2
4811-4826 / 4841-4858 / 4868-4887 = -0.3 A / 19.4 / 18.2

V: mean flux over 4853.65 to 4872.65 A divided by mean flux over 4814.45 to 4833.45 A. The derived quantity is 0.89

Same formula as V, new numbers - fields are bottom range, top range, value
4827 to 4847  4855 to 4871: 0.89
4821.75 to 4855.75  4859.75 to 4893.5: 0.93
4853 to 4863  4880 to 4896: 1.10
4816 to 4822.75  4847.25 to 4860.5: 0.92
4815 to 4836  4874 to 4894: 0.94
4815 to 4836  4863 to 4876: 0.92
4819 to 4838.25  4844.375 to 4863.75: 0.94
